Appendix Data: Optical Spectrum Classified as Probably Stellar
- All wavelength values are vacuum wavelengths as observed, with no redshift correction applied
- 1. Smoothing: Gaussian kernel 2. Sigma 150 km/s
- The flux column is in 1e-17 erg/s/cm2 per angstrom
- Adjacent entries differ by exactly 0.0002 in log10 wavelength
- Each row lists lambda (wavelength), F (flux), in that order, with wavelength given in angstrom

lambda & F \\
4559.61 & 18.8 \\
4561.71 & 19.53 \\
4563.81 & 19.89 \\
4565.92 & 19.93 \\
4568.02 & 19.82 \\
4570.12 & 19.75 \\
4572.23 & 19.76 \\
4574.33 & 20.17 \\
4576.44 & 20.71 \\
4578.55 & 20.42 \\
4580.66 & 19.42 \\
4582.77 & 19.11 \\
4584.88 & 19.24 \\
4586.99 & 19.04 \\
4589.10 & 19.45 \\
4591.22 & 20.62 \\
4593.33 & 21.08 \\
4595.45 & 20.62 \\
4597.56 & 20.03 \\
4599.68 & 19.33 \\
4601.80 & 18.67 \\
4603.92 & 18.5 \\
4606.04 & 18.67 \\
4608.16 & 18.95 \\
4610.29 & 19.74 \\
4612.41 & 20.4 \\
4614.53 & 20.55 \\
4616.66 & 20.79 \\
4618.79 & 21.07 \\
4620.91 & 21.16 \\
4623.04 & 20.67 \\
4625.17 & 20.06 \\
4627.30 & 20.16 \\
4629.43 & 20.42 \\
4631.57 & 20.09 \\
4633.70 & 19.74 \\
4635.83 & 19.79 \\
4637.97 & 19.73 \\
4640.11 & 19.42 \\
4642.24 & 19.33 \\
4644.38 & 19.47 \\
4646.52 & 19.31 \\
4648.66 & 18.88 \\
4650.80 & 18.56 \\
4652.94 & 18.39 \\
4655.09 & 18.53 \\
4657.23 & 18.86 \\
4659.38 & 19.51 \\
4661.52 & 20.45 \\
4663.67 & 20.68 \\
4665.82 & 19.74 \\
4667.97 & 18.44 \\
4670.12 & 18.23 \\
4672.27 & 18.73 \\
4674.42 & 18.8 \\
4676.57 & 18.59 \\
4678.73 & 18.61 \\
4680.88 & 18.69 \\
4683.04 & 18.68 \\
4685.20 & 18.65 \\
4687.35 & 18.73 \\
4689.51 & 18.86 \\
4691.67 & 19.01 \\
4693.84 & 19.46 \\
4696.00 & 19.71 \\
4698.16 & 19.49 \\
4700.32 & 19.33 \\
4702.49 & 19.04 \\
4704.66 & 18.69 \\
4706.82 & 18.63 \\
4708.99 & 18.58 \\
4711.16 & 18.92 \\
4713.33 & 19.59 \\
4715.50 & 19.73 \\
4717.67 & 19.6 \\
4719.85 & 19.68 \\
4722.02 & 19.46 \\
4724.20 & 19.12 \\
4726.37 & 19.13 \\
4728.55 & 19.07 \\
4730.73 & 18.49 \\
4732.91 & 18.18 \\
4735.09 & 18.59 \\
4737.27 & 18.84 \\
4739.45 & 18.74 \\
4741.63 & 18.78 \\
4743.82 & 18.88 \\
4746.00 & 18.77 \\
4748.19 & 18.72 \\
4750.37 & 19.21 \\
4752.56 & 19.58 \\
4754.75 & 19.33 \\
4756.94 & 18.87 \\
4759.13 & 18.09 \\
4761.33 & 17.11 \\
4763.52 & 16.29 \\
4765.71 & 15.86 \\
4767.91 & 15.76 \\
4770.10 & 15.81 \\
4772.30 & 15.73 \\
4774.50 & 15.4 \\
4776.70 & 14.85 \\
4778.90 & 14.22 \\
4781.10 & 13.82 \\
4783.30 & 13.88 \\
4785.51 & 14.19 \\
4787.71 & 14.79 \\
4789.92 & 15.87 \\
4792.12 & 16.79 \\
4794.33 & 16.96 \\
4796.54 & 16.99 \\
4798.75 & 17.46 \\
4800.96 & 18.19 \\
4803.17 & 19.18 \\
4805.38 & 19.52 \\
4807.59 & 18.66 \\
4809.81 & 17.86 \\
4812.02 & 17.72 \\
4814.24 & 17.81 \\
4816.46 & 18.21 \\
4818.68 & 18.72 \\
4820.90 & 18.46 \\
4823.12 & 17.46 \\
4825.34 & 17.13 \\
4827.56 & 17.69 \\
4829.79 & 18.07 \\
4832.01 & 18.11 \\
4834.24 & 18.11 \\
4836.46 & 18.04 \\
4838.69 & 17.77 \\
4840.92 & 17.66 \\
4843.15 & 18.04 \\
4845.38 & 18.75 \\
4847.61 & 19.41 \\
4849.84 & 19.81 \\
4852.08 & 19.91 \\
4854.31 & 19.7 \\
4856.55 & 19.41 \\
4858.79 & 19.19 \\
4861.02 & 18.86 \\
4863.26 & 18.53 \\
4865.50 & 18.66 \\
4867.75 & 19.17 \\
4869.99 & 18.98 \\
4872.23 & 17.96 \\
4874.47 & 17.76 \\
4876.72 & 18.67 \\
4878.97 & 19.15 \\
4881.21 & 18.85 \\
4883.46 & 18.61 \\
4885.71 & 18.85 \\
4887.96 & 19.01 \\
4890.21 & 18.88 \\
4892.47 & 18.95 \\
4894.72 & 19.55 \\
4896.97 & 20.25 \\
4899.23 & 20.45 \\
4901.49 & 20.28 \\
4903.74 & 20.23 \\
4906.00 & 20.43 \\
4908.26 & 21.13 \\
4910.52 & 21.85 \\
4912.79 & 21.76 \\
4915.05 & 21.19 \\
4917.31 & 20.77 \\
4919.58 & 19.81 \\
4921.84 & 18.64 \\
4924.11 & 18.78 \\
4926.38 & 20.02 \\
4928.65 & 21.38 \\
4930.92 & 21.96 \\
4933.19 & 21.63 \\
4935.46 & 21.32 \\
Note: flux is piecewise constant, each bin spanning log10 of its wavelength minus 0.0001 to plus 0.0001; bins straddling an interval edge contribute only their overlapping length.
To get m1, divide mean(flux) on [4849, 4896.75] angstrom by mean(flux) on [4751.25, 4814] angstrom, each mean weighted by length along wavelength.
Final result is 1.13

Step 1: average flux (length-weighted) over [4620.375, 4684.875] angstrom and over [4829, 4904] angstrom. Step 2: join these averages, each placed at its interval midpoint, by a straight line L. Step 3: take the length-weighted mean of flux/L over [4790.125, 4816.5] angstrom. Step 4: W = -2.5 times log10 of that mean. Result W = 0.07 mag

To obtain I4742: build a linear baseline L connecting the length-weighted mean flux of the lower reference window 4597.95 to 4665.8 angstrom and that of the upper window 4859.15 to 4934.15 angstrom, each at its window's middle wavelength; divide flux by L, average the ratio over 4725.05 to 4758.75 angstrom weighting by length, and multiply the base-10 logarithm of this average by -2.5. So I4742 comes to 0.05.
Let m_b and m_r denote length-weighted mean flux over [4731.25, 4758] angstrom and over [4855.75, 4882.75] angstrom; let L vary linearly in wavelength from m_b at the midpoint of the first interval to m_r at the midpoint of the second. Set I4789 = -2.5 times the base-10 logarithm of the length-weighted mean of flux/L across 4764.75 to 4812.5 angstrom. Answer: 0.15 mag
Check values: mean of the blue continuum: 18.9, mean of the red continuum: 18.8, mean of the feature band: 16.3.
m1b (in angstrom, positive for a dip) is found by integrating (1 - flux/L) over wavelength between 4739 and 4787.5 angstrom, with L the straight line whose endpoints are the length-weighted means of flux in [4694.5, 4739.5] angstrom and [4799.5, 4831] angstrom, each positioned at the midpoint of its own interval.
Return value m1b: 4.78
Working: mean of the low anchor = 19.1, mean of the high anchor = 18.2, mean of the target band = 16.8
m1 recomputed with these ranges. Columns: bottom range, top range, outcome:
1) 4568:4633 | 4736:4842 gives 0.87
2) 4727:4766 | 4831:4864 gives 1.02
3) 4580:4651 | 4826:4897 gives 0.95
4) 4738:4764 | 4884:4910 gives 1.07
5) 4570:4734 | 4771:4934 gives 0.95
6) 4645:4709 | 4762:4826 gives 0.88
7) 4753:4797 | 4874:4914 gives 1.23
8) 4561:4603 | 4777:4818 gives 0.85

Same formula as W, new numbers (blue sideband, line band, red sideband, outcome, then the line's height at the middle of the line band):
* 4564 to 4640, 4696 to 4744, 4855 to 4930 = 0.042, 19.8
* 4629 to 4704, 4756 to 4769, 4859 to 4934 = 0.146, 19.4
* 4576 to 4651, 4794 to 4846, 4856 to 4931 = 0.094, 19.7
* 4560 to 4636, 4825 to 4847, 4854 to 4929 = 0.094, 19.6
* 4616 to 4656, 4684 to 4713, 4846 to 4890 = 0.030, 19.5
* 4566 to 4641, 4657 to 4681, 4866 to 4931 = 0.041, 19.9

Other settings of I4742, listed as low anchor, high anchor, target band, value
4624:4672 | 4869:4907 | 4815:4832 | 0.077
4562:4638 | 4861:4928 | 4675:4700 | 0.048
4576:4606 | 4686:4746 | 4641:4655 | 0.024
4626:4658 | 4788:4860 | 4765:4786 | 0.231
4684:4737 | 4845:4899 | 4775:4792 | 0.284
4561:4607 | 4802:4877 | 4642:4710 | 0.015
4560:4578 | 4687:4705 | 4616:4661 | -0.011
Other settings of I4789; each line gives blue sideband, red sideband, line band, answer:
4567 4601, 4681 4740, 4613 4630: -0.05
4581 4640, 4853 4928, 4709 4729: 0.02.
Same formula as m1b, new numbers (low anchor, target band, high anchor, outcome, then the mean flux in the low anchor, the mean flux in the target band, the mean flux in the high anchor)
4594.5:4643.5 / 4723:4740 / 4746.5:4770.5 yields -0.5 angstrom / 19.9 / 18.8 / 17.8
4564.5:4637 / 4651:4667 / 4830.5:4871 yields 0.2 angstrom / 19.9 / 19.4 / 18.8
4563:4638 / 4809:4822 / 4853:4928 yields 1.0 angstrom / 19.9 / 18.1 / 19.5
